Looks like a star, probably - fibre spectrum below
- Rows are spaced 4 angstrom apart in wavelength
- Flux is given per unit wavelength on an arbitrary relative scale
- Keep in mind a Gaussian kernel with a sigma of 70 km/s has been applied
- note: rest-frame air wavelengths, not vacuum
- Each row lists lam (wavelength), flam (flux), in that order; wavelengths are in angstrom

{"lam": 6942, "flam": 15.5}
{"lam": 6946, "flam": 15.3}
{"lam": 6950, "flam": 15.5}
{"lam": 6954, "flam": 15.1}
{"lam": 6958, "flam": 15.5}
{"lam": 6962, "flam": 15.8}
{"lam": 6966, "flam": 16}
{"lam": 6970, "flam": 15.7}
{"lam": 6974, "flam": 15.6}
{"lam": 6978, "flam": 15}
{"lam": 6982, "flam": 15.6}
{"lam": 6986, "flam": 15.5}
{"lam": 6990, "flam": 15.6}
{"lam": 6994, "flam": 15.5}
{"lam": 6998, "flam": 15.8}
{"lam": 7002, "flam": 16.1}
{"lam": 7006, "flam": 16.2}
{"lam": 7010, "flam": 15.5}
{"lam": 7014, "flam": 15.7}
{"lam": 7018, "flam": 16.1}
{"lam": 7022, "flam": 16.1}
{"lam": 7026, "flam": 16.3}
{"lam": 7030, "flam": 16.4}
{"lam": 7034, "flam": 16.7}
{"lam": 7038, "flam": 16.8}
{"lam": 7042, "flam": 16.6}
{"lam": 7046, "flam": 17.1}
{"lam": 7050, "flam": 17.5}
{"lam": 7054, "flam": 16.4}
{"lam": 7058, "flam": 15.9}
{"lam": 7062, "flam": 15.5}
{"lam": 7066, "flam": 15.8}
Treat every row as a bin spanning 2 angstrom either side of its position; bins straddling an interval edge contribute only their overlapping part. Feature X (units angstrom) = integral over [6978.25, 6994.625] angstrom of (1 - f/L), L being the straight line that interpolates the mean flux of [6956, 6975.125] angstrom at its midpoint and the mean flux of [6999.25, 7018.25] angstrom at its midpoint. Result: 0.3 angstrom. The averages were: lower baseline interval 15.7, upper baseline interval 15.9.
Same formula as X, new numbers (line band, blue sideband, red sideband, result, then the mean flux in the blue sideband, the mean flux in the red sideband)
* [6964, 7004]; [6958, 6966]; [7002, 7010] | 0.62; 15.8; 16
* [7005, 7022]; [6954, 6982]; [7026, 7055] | 0.45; 15.6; 16.8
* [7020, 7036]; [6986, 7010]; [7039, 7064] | -0.18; 15.8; 16.5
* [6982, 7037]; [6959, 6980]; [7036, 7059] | 0.80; 15.6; 16.8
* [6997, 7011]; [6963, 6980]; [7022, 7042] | 0.13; 15.6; 16.5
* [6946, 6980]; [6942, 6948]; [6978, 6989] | -0.23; 15.4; 15.5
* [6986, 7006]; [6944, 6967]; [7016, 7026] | 0.17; 15.5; 16.1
